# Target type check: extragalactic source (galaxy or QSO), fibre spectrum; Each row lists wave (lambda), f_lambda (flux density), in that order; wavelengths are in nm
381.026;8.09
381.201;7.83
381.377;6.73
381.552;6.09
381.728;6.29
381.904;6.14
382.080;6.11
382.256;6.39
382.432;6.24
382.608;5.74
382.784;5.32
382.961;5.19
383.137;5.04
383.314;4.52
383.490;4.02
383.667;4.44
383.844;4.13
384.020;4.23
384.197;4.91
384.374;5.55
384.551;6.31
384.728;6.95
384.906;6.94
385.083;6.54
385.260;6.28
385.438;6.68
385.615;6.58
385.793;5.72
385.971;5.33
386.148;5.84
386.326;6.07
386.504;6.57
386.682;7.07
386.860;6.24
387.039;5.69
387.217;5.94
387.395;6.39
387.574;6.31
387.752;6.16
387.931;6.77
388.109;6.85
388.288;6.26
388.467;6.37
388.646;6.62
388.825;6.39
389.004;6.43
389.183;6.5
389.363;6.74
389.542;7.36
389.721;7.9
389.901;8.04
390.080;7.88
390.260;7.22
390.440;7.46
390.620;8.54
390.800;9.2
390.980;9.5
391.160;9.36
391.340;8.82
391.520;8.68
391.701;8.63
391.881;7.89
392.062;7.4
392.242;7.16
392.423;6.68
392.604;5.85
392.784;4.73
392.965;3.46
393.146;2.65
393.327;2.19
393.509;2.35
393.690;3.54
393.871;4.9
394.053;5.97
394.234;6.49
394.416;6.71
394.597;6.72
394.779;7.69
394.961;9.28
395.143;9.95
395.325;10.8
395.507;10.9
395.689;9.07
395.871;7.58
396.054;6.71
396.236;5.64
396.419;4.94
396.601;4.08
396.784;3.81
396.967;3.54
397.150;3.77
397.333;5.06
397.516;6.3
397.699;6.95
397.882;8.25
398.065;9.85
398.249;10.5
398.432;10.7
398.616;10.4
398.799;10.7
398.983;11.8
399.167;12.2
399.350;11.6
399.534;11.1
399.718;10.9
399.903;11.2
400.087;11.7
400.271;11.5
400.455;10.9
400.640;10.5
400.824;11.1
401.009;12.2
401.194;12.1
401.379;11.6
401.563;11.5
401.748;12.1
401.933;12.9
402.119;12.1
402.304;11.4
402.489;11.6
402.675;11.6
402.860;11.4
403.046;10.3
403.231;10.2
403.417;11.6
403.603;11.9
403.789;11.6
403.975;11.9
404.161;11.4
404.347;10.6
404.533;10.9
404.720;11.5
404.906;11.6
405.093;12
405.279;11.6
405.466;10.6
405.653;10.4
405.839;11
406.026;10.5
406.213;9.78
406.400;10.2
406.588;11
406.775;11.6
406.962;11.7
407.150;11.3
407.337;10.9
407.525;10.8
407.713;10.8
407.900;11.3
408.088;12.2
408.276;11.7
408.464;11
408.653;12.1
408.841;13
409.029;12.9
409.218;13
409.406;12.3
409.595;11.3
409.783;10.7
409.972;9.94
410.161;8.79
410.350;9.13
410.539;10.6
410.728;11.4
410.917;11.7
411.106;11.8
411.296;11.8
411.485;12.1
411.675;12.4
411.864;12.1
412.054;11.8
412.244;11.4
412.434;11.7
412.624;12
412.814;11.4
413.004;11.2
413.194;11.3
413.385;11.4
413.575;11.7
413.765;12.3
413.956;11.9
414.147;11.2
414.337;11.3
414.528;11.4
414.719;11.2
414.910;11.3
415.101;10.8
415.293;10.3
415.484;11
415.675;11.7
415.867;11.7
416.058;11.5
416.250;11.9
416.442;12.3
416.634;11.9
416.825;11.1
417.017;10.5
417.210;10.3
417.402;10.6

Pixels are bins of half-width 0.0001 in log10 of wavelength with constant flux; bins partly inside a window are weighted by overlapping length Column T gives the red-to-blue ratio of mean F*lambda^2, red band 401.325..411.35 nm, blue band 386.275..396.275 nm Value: 1.8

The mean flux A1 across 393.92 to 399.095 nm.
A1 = 7.65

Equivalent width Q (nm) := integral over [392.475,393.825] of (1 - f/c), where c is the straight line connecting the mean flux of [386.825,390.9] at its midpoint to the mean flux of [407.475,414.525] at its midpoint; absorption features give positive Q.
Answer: 0.71 nm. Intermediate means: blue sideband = 6.94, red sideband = 11.5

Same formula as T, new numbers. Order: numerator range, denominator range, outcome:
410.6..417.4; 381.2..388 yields 2.25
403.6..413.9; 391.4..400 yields 1.63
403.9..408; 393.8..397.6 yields 1.75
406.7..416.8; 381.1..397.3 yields 2.01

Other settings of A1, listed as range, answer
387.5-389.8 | 6.67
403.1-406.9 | 11.1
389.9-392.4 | 8.23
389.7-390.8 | 7.94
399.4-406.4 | 11.3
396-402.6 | 9.57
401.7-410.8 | 11.3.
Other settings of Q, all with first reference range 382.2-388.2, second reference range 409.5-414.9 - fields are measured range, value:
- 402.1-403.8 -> -0.34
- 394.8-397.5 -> 0.41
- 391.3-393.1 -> 0.12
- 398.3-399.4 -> -0.33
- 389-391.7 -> -0.45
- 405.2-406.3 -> -0.07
